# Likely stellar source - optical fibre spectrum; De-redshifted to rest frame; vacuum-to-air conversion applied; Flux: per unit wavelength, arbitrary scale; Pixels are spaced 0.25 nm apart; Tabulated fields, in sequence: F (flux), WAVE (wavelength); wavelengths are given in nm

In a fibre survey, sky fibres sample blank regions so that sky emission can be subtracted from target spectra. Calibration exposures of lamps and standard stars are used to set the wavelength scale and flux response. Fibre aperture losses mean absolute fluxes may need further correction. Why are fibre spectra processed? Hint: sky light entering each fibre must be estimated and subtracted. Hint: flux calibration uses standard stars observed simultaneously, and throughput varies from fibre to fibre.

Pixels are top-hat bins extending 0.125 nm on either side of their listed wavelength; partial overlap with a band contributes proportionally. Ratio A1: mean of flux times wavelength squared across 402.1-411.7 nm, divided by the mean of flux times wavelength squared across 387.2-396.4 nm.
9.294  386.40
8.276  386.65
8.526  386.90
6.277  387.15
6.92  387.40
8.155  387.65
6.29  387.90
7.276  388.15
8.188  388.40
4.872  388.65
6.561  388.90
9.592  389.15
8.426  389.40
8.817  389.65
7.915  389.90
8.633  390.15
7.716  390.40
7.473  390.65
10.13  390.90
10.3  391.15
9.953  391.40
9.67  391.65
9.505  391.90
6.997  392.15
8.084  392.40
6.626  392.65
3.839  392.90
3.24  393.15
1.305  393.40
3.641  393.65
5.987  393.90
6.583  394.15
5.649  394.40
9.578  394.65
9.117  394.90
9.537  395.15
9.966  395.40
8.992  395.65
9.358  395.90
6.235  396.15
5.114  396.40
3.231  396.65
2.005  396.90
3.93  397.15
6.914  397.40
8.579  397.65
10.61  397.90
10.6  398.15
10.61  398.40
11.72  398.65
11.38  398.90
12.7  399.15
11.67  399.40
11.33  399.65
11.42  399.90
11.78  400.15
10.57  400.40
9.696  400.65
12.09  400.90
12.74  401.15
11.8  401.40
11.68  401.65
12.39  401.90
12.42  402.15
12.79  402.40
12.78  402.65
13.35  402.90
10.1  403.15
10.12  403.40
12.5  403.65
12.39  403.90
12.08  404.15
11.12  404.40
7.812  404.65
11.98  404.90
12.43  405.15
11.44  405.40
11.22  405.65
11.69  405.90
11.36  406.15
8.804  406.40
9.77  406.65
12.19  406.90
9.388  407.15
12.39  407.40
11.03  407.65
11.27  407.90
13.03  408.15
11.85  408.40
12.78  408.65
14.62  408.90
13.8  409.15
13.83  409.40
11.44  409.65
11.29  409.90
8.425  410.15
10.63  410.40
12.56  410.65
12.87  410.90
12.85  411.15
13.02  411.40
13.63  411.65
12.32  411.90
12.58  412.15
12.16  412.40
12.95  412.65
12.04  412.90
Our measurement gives 1.69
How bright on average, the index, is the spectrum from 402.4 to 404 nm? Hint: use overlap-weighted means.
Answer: 11.9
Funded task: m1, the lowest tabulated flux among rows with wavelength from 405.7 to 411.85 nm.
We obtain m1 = 8.425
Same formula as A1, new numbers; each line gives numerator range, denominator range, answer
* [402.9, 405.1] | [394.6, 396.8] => 1.50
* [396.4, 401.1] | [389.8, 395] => 1.35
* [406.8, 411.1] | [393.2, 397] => 2.01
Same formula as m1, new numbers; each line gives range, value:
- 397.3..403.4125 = 6.914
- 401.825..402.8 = 12.39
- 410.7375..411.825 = 12.85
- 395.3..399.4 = 2.005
